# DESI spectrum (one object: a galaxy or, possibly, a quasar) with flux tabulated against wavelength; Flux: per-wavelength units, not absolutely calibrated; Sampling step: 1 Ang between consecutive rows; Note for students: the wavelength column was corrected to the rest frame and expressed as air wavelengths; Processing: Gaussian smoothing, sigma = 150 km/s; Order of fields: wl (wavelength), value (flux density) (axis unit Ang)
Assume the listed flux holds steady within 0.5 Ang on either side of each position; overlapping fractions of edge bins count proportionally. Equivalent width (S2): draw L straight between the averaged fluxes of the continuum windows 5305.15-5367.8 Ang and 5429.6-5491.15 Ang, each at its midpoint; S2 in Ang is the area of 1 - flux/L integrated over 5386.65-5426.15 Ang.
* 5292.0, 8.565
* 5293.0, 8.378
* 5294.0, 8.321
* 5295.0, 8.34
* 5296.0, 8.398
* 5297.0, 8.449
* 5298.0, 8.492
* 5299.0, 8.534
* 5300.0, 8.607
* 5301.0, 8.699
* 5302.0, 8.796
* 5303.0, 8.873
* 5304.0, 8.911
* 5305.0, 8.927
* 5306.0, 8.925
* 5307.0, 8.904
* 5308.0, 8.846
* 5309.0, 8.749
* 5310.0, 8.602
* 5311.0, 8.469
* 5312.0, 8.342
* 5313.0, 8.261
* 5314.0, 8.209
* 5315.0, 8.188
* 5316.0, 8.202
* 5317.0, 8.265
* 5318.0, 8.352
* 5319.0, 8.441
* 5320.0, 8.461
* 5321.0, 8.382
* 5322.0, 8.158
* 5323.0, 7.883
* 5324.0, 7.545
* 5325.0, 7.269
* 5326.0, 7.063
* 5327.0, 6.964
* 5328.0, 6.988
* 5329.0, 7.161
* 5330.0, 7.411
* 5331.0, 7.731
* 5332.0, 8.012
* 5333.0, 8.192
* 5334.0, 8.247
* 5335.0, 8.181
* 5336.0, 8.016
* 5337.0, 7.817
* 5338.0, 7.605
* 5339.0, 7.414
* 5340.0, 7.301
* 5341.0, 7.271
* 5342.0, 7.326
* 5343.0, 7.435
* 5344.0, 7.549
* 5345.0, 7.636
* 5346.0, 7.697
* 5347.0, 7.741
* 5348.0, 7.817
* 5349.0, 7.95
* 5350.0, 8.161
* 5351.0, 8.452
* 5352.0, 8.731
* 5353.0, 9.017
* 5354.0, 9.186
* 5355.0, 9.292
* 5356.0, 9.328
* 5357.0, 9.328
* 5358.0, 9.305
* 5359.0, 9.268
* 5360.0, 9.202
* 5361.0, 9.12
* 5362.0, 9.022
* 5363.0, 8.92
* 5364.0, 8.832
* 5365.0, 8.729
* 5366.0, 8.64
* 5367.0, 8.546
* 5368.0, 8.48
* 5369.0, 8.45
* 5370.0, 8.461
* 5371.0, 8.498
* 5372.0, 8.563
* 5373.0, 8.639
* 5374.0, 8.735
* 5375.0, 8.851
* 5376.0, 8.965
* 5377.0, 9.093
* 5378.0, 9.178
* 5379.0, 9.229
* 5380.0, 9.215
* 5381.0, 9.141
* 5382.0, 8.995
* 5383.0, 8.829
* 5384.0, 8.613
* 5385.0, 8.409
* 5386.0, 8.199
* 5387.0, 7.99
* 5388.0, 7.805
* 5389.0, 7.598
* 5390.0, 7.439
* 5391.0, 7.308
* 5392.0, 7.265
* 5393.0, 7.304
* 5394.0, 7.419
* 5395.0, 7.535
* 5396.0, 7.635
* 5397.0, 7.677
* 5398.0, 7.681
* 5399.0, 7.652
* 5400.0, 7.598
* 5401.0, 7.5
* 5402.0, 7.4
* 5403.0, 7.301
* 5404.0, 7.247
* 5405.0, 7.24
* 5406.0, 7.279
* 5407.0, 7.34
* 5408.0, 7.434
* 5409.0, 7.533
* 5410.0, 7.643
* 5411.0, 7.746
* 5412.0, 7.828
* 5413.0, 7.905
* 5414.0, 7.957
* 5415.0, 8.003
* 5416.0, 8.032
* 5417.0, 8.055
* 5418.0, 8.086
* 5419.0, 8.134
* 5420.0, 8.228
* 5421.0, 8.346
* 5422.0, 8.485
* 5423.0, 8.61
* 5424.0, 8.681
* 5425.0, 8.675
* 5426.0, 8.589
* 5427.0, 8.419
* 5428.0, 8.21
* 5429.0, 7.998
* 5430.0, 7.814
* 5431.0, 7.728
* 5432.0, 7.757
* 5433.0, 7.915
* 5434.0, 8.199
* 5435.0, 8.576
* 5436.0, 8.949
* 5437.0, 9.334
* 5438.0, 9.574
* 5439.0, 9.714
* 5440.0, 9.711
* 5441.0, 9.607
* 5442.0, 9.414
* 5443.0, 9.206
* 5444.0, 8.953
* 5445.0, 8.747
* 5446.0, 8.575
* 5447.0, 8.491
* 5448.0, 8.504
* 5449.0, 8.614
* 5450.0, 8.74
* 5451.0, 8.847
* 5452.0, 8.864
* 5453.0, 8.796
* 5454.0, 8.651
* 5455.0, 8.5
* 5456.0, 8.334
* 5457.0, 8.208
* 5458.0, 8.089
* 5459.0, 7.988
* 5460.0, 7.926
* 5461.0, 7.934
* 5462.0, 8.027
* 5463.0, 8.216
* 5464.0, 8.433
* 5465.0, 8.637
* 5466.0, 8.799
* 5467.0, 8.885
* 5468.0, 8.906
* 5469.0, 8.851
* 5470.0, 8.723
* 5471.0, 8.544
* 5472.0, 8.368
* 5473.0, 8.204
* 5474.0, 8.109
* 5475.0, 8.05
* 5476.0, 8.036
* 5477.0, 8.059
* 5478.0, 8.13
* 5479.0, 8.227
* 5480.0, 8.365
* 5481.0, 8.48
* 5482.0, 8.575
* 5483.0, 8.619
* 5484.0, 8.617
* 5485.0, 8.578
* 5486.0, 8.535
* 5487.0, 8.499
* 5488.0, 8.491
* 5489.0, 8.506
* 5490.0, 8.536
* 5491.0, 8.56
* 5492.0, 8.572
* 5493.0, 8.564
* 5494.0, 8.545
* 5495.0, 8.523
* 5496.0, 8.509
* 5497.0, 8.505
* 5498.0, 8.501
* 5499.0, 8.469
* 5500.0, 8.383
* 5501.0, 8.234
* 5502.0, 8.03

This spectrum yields 3.0 Ang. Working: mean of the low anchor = 8.23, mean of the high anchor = 8.55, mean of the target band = 7.77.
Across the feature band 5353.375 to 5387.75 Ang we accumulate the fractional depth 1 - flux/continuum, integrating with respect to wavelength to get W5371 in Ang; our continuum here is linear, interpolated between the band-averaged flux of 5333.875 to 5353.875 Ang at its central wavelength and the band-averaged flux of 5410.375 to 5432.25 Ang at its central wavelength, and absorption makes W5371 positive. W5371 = -3.8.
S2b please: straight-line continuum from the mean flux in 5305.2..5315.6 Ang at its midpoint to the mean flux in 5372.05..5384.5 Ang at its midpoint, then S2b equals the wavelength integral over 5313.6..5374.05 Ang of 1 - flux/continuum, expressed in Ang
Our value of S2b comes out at 3.8 Ang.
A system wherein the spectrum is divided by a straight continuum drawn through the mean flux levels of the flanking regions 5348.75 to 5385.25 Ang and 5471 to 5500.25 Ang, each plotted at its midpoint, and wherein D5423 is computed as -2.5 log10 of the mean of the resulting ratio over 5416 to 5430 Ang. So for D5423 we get 0.04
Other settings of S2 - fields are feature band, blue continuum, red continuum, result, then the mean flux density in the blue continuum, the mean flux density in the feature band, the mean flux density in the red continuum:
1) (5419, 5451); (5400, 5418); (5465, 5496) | -2.9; 7.63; 8.65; 8.48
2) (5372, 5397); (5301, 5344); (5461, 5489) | -0.3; 8.05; 8.3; 8.44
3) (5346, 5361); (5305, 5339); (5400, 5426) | -1.4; 8.06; 8.75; 7.88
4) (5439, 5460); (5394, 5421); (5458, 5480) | -1.6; 7.69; 8.75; 8.33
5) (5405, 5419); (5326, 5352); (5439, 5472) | 0.9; 7.69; 7.75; 8.66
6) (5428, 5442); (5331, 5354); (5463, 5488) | -0.7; 7.91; 8.69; 8.46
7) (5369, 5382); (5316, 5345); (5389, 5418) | -2.1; 7.74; 8.87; 7.58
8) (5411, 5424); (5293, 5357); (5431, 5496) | 0.4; 8.18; 8.14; 8.56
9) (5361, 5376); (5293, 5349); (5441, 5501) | -0.9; 8.08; 8.69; 8.51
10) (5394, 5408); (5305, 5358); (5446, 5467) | 1.4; 8.11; 7.47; 8.44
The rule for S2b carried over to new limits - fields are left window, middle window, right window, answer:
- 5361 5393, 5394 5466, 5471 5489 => 1.7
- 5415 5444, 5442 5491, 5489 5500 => 0.3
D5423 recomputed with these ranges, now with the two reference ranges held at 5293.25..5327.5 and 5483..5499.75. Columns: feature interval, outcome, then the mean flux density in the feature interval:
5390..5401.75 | 0.127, 7.5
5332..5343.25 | 0.087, 7.73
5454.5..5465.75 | 0.036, 8.22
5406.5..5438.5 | 0.037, 8.18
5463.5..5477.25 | 0.004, 8.48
